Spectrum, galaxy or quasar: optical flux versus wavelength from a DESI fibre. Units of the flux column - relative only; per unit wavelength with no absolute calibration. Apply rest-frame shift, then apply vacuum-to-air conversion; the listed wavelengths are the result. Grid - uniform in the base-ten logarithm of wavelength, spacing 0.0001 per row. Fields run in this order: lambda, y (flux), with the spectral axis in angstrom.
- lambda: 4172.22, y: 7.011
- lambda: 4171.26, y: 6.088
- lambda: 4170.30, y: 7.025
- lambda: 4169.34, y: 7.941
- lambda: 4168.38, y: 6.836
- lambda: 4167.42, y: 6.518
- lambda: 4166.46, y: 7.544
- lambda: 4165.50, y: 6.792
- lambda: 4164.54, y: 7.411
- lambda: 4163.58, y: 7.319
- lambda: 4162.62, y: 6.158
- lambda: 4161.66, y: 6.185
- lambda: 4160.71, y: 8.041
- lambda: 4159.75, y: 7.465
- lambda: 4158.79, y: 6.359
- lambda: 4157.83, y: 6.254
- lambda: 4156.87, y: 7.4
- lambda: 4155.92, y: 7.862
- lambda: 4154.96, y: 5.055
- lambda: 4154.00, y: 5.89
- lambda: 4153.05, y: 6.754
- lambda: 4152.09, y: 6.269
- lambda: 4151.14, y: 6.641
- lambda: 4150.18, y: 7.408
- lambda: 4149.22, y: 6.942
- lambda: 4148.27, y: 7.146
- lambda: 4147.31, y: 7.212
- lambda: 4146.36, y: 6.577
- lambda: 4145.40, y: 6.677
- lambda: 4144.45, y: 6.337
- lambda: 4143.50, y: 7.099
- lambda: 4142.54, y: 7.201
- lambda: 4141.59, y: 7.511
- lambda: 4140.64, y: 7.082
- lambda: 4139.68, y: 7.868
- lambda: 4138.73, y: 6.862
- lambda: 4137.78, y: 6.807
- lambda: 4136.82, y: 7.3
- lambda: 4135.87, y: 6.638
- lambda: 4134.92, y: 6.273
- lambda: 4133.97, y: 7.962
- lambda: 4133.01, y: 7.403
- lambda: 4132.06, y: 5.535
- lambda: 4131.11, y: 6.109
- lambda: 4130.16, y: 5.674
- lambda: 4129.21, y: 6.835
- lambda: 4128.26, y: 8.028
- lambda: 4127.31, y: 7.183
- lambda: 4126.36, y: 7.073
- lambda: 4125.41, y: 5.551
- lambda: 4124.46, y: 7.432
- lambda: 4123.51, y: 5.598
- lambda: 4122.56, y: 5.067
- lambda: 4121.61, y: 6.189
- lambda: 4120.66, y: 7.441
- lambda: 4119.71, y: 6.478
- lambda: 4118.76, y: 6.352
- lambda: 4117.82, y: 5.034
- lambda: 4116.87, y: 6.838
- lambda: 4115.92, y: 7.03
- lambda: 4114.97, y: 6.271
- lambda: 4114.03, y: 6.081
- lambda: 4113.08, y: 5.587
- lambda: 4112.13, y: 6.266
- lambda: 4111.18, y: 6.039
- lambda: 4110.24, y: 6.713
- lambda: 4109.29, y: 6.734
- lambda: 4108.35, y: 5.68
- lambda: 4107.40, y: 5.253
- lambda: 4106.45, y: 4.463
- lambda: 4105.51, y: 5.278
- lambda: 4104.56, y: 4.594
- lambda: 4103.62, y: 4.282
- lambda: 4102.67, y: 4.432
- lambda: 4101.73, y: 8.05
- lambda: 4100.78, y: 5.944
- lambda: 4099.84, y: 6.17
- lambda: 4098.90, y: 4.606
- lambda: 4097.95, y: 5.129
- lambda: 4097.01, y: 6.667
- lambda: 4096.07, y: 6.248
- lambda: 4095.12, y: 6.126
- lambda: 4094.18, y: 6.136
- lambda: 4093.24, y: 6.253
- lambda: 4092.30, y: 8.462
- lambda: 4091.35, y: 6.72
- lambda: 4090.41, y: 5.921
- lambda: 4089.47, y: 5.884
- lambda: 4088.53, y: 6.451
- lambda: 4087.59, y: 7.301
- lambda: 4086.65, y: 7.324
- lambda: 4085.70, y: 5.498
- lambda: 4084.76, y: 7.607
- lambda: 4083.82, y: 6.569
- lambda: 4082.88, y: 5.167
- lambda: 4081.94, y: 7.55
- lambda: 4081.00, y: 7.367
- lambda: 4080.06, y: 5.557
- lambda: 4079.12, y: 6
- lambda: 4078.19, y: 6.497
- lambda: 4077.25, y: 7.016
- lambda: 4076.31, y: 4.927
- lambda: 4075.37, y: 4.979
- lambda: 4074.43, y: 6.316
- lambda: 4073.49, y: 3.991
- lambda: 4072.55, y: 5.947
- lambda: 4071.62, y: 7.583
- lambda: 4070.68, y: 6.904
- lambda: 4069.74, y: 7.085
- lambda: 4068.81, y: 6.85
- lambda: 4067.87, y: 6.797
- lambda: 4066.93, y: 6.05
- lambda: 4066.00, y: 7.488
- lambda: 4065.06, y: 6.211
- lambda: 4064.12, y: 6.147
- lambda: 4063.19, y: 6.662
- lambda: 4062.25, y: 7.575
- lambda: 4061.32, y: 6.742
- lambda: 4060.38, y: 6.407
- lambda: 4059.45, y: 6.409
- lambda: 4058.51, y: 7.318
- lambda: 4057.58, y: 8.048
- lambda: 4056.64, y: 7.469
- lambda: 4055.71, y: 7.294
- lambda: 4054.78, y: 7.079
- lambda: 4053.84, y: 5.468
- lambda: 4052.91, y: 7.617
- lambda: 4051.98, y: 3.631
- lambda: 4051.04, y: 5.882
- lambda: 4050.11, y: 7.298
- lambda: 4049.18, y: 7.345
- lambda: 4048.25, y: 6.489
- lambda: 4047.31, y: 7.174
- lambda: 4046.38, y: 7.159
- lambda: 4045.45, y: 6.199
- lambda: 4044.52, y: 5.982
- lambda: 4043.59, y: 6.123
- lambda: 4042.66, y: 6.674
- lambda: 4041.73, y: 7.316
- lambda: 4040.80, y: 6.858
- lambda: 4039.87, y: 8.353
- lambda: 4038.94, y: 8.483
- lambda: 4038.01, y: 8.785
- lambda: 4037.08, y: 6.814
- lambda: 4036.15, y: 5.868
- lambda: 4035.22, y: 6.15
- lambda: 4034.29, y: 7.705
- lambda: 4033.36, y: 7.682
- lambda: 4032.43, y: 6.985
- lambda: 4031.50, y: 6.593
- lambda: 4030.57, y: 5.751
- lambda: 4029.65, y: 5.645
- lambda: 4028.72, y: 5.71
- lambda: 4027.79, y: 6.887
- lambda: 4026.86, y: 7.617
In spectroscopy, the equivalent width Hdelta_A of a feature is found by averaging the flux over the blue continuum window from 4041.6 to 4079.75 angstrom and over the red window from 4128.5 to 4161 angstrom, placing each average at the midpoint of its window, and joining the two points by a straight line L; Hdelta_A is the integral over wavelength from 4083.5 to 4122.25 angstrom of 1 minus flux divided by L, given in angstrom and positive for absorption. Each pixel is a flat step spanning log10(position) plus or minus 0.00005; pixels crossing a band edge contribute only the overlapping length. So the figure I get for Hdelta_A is 3.14 angstrom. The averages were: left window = 6.53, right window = 6.84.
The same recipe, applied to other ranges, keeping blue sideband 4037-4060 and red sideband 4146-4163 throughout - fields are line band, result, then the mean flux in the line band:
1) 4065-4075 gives 0.6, 6.47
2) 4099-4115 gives 2.6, 5.72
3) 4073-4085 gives 1.4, 6.09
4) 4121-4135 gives 0.5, 6.54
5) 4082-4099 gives 1.1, 6.4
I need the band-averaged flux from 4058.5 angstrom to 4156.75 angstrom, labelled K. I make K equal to 6.43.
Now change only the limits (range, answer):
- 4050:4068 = 6.66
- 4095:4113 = 5.71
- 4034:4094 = 6.66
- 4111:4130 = 6.41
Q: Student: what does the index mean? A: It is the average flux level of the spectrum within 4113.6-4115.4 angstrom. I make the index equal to 6.2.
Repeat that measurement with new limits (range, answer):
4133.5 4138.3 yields 7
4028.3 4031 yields 5.71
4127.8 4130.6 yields 6.86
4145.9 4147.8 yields 6.9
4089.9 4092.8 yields 7.01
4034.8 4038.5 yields 6.92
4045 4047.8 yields 6.83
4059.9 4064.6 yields 6.71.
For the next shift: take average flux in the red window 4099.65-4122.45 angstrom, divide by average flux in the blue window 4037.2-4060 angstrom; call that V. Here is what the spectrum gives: 0.86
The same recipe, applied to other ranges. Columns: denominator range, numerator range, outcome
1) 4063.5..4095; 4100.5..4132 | 0.95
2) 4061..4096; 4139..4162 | 1.06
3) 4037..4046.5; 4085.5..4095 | 0.92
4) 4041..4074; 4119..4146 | 1.02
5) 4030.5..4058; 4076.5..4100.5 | 0.93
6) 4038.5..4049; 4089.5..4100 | 0.89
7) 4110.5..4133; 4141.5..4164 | 1.07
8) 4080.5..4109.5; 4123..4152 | 1.12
